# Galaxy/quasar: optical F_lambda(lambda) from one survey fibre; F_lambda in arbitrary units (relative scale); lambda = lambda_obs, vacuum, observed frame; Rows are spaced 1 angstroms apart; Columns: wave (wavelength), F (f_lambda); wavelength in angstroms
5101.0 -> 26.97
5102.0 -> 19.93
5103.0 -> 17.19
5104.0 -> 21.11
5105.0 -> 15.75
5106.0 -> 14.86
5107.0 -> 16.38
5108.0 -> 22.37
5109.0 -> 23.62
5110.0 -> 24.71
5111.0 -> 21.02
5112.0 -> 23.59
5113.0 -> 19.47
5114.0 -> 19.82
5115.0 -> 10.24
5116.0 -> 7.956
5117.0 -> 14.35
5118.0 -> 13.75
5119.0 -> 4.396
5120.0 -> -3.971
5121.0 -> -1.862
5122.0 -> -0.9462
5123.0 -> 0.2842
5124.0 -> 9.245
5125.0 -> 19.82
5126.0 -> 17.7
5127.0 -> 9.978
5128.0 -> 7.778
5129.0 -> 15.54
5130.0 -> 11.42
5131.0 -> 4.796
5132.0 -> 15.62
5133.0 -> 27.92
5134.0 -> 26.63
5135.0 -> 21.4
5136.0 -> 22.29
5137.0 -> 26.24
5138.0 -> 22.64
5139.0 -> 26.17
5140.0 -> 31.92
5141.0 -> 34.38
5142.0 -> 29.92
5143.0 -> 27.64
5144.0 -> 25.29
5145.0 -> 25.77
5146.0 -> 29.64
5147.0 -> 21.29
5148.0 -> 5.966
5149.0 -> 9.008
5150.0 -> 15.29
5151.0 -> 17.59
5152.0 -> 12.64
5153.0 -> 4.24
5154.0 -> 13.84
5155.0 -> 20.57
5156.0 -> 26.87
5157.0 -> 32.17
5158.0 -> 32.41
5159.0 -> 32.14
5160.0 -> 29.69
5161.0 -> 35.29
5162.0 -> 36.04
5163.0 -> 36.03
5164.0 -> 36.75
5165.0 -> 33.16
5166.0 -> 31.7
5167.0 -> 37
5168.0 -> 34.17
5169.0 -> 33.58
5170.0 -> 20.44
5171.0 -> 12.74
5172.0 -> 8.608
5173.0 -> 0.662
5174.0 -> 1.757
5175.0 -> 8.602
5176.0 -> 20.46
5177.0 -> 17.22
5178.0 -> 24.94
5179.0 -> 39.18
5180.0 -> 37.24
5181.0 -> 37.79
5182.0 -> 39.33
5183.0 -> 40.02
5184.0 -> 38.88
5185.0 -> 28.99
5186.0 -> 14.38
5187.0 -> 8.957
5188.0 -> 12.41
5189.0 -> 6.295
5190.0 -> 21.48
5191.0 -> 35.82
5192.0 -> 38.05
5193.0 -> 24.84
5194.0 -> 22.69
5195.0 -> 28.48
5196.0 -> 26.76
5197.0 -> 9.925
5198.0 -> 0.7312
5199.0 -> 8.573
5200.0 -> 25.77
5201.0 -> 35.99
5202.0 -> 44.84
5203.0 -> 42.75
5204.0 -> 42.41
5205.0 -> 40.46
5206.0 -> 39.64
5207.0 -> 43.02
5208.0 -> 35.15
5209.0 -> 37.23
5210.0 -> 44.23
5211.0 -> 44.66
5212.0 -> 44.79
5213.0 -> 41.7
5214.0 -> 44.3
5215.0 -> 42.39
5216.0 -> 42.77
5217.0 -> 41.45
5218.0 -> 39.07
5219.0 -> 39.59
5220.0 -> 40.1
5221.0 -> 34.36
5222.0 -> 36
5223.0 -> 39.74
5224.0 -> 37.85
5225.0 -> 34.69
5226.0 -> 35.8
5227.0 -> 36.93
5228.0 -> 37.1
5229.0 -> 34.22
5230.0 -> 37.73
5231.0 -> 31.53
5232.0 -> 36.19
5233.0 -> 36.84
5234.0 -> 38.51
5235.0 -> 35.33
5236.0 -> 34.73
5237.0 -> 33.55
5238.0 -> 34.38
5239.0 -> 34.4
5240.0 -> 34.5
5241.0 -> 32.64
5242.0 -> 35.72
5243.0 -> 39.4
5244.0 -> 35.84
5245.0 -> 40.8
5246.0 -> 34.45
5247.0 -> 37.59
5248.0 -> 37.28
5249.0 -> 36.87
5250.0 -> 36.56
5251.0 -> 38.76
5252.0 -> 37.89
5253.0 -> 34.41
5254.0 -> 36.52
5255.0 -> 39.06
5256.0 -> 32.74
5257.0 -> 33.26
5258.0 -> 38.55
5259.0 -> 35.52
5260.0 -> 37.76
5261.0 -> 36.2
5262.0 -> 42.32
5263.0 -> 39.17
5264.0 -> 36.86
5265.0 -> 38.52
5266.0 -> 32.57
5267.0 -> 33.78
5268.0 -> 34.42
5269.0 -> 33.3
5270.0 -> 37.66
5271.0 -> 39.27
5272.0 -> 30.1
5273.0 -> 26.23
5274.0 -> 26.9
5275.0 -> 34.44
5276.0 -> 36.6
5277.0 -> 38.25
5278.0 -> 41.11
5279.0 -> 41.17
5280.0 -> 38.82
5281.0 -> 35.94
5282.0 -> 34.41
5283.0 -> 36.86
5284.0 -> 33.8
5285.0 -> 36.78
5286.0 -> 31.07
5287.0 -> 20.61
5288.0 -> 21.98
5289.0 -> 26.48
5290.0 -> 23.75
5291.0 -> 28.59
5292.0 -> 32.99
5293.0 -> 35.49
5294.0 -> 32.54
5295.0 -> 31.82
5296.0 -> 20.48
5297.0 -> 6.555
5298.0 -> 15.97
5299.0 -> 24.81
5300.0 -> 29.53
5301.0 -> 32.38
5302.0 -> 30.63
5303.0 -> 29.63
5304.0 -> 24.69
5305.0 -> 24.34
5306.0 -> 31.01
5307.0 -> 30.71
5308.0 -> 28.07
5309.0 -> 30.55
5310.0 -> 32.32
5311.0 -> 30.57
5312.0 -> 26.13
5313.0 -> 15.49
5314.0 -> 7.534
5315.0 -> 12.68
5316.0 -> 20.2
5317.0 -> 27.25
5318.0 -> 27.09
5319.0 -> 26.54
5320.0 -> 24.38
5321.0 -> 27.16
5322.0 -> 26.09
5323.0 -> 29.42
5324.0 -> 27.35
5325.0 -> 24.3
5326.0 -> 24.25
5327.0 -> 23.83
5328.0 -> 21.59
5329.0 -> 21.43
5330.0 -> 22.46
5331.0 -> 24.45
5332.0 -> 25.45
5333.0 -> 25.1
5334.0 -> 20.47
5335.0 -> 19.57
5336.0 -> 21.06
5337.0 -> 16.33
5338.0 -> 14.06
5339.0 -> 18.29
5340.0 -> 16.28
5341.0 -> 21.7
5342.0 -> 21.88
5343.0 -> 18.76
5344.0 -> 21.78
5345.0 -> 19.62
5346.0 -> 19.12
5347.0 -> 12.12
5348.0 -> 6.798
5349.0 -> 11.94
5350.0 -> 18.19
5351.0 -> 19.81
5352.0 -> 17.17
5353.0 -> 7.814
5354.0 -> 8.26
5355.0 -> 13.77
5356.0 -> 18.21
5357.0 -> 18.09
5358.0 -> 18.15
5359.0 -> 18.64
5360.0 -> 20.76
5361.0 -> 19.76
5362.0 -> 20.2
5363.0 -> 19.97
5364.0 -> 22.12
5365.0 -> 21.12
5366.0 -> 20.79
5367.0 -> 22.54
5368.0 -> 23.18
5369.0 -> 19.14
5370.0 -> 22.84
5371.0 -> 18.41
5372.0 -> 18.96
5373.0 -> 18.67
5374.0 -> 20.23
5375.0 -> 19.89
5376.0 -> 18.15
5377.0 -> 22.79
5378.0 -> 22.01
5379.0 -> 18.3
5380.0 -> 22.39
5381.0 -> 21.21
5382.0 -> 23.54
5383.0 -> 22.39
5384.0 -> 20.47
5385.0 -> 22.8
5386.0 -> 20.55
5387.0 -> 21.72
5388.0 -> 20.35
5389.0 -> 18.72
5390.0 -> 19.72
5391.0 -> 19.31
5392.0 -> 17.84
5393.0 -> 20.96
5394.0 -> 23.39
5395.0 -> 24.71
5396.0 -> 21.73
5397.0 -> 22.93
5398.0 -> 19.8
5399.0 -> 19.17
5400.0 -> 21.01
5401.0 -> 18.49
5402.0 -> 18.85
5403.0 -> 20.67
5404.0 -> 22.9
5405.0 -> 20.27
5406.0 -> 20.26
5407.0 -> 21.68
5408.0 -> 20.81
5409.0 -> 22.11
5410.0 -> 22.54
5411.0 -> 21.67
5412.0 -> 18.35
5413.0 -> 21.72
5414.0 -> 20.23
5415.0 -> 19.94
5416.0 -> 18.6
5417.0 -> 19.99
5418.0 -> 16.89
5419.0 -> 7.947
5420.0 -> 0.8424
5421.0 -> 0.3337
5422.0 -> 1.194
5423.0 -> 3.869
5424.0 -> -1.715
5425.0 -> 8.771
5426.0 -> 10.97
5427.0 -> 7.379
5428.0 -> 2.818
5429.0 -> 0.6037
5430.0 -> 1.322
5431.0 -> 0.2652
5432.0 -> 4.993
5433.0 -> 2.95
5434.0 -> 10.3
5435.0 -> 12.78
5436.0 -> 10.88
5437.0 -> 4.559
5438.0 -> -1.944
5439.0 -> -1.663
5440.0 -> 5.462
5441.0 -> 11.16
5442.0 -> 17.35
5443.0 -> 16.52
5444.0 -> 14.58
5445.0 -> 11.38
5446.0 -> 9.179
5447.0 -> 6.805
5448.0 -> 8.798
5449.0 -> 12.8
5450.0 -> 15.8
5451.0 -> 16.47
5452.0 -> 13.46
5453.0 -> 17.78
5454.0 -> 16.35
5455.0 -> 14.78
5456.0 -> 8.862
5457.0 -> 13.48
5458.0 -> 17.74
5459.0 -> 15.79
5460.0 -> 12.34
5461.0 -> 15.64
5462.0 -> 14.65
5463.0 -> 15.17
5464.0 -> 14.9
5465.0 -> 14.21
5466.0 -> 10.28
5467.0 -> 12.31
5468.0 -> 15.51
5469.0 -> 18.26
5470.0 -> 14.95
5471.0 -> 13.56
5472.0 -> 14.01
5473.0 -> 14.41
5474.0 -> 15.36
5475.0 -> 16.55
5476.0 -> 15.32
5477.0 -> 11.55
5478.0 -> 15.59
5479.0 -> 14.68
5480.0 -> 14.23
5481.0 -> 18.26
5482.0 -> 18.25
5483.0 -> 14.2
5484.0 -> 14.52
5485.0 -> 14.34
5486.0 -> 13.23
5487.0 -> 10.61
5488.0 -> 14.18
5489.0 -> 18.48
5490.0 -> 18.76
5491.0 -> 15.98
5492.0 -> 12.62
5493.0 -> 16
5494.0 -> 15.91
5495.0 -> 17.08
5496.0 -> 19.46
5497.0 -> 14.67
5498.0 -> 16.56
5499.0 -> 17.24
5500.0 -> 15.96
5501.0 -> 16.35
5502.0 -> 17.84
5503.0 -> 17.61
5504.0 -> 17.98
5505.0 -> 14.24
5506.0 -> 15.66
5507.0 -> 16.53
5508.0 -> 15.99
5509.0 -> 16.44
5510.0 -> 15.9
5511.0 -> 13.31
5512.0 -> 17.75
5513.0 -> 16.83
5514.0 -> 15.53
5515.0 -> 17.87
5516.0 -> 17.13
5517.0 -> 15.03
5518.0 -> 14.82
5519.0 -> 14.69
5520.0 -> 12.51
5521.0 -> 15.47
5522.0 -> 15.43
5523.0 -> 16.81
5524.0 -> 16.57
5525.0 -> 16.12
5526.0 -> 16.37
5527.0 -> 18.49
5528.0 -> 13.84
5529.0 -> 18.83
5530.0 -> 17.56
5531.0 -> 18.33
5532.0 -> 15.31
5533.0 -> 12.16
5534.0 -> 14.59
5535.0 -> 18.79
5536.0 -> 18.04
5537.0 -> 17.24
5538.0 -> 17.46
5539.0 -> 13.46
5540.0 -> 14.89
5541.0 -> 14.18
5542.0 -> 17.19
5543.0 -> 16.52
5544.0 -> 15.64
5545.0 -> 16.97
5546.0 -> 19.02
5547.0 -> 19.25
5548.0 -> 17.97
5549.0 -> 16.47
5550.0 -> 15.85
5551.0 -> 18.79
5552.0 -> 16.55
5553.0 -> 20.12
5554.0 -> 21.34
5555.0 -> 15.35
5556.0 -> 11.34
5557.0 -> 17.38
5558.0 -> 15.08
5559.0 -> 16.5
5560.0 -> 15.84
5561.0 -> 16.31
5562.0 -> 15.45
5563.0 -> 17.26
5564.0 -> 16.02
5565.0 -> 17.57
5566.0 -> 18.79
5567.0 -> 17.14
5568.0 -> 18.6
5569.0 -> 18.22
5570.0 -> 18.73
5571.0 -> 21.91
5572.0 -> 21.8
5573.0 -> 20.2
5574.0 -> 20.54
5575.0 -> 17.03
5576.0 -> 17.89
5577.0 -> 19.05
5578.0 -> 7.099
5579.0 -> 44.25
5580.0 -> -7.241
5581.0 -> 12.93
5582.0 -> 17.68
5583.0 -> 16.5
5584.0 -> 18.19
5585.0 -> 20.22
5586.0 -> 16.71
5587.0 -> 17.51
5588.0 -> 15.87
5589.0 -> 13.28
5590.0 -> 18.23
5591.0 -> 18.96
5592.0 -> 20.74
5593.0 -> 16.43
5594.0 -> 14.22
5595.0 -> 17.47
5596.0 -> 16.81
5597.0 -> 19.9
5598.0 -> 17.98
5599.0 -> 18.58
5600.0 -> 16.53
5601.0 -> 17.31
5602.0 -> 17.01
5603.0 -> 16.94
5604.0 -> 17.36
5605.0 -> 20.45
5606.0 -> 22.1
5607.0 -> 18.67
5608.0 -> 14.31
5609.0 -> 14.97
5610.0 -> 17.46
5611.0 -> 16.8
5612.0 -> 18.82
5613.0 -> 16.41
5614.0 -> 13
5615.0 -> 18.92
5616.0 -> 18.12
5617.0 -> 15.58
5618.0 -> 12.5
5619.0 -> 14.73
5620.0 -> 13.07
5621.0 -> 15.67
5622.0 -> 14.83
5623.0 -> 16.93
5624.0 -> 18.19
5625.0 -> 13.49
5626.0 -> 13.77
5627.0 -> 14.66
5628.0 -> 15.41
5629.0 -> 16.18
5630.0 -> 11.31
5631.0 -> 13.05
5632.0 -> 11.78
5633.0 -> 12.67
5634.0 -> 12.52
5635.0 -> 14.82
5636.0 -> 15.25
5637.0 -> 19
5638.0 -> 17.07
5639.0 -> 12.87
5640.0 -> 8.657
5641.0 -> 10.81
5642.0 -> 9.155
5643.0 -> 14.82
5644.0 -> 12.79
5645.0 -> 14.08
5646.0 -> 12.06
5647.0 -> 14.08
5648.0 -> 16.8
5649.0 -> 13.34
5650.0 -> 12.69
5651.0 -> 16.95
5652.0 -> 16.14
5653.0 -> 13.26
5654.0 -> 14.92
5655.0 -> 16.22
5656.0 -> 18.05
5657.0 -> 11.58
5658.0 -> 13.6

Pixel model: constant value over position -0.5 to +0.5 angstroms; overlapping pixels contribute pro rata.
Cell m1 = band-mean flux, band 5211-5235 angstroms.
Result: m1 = 38.5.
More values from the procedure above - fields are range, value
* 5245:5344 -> 29.1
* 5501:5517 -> 16.4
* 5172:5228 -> 30.8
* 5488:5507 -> 16.5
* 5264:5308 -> 30.9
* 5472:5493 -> 15.1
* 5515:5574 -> 16.9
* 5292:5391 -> 21.6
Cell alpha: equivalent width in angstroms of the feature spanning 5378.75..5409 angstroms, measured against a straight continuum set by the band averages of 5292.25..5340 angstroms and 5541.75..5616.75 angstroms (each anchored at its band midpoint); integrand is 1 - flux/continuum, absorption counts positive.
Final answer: 1.7 angstroms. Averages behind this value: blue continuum 24.3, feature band 20.9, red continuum 17.4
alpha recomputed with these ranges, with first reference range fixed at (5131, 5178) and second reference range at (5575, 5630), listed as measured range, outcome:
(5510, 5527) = 1.89 angstroms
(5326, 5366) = 3.20 angstroms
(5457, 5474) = 3.66 angstroms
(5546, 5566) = 0.37 angstroms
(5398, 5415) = -1.02 angstroms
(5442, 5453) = 3.40 angstroms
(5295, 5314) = -4.10 angstroms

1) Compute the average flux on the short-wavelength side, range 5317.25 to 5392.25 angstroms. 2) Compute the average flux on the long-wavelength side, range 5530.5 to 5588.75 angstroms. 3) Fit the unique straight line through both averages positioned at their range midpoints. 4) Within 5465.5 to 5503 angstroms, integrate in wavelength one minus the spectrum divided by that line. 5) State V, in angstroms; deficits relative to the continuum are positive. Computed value 5.9 angstroms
